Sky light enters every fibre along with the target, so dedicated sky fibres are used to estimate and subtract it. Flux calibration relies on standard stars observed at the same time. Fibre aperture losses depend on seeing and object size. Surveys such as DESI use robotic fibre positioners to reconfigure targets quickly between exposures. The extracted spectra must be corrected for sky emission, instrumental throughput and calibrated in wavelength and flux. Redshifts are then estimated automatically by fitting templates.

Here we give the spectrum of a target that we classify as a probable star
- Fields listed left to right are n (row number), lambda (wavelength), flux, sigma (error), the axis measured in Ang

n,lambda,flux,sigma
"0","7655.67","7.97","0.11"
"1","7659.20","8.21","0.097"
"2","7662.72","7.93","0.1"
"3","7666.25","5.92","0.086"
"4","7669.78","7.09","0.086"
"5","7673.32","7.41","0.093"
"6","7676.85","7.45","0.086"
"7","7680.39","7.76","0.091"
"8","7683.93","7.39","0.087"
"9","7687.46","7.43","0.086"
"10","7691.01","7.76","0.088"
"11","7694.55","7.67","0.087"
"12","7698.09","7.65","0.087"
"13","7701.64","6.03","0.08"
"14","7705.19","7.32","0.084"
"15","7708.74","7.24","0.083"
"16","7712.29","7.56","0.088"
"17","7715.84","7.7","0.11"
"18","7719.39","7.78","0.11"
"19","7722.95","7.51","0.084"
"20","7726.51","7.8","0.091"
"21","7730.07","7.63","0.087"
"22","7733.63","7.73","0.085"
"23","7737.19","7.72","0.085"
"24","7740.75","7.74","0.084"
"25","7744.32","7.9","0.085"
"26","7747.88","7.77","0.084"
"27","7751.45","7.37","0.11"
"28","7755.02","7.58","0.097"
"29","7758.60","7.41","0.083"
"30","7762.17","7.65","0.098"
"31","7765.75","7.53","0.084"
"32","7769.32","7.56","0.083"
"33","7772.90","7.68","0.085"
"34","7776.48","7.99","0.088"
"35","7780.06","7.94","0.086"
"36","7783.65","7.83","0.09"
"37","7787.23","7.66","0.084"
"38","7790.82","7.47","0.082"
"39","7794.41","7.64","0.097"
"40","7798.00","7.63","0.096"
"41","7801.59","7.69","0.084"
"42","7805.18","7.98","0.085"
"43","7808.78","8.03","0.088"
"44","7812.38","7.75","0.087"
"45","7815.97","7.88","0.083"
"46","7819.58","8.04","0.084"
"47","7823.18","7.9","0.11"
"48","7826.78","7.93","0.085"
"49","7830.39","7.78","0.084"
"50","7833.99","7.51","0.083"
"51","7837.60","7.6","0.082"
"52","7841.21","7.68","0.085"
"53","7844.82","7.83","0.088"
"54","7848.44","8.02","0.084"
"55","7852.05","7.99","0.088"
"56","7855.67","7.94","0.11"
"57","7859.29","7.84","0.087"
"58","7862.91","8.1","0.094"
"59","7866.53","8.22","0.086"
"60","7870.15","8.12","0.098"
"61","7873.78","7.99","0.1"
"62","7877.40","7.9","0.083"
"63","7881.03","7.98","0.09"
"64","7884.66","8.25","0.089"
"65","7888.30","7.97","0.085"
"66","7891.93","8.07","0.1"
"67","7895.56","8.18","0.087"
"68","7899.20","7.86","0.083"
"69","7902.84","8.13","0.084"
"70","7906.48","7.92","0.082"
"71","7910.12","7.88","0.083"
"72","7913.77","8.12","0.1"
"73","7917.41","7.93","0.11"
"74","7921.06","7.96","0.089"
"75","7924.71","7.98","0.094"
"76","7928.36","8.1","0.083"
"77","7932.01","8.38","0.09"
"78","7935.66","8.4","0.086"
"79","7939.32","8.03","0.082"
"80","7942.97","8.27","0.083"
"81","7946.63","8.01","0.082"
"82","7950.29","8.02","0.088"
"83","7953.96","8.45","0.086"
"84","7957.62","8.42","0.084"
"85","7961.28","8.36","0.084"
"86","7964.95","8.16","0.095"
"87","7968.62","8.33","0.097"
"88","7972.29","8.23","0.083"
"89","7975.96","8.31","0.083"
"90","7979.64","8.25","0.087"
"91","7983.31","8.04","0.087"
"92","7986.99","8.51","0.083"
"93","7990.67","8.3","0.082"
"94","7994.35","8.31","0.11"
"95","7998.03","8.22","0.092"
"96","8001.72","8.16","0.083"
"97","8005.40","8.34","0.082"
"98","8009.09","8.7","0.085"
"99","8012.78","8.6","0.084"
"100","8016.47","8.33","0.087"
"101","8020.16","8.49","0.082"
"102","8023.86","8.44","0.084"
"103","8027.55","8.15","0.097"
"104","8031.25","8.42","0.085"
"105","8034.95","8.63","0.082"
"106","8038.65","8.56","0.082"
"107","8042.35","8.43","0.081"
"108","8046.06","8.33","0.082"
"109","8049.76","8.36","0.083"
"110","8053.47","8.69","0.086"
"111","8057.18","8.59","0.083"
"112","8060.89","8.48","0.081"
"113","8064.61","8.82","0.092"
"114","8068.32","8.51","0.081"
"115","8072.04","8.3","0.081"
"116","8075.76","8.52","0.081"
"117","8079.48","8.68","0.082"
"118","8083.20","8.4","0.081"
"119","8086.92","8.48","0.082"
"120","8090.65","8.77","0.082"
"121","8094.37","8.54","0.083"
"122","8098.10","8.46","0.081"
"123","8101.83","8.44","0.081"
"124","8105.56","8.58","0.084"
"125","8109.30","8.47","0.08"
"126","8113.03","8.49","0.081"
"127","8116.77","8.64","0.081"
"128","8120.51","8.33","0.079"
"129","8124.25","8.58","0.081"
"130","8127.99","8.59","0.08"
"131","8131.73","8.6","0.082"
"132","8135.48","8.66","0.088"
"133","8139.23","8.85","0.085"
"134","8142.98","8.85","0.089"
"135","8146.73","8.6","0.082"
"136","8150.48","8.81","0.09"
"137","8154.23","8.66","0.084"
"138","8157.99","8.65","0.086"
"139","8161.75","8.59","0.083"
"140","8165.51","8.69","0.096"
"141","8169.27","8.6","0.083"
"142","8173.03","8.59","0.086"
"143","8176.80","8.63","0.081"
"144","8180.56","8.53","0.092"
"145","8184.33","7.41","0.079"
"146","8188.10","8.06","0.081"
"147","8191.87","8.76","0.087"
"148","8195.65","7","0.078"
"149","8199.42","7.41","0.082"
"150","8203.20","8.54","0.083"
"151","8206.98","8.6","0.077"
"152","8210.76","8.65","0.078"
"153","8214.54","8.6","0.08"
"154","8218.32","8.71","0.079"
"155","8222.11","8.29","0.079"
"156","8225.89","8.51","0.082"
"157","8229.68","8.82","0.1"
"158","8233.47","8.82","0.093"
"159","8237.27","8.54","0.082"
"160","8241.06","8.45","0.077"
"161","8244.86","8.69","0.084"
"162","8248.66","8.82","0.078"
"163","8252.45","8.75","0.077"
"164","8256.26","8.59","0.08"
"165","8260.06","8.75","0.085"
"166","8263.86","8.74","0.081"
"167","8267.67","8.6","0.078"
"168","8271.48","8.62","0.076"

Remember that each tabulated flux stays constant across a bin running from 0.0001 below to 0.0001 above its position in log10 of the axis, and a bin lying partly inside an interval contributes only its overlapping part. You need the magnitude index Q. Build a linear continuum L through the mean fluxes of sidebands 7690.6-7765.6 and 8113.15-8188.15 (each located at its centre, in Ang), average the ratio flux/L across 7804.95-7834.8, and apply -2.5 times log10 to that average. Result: -0.02 mag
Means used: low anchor 7.54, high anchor 8.56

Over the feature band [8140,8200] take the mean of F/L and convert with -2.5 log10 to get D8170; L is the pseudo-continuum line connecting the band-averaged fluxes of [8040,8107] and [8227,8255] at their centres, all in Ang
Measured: 0.03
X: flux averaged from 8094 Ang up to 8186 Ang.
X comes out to 8.56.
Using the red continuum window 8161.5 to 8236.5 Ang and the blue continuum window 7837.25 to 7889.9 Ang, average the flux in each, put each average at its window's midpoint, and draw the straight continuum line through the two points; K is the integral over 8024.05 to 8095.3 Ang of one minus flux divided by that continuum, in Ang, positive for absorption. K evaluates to -2.5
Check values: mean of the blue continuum 7.97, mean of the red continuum 8.39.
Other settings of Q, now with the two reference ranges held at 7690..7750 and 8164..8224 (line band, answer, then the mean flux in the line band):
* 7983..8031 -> -0.05 mag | 8.36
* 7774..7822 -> -0.02 mag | 7.81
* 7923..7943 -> -0.04 mag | 8.19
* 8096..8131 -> -0.04 mag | 8.51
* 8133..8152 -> -0.07 mag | 8.75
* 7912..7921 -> -0.02 mag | 8.01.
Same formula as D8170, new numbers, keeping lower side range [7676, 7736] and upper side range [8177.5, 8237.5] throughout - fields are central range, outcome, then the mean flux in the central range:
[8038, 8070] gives -0.06 mag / 8.53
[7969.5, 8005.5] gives -0.04 mag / 8.27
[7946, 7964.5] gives -0.05 mag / 8.26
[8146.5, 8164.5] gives -0.05 mag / 8.67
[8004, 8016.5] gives -0.07 mag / 8.52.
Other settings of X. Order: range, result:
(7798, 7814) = 7.84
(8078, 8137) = 8.54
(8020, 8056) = 8.45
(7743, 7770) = 7.59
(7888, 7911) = 8.01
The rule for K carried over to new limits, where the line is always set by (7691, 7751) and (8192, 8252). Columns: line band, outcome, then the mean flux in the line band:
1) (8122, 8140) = -0.8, 8.64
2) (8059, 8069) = -0.5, 8.61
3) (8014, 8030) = -0.5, 8.37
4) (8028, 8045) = -0.7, 8.47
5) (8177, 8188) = 0.4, 8.09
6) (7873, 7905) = -0.8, 8.04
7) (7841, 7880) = -0.9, 7.98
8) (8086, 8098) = -0.5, 8.59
